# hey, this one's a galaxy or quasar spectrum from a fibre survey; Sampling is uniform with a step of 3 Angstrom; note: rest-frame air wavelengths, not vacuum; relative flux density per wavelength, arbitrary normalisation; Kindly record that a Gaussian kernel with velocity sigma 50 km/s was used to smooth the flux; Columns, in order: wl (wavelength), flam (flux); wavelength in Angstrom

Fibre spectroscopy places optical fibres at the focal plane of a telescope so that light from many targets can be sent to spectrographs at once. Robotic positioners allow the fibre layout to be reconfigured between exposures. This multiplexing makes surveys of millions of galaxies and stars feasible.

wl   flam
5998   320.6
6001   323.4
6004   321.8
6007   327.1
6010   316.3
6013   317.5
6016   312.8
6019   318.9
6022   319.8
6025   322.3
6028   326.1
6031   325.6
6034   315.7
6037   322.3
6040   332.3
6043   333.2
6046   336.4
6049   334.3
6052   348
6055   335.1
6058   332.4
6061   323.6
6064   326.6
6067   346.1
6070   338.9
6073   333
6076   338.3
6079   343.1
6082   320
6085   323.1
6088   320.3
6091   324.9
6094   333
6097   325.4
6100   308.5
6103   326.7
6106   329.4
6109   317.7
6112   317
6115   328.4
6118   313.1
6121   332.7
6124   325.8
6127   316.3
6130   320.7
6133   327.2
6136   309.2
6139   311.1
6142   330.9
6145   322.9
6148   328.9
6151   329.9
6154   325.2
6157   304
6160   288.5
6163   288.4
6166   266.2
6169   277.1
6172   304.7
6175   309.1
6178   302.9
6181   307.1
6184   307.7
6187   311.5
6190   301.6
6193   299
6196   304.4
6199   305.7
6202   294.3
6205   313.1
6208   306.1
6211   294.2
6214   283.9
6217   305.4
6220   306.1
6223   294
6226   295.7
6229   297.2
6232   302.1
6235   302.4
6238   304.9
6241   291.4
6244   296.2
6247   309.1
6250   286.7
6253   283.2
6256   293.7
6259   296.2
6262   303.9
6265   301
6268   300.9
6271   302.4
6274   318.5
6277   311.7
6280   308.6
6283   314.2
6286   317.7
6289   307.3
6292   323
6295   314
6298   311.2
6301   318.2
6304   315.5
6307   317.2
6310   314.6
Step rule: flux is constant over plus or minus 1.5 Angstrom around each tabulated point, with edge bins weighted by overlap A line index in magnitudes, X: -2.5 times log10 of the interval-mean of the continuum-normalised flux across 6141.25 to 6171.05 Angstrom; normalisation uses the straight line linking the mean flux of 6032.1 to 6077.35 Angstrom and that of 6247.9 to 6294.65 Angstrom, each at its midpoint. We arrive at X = 0.05 mag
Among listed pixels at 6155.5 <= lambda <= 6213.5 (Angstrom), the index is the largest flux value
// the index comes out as 313.1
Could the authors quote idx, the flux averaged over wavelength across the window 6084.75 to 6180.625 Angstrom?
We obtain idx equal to 315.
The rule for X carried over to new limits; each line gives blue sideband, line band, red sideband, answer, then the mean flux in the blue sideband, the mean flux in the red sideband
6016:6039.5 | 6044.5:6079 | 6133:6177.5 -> -0.06 mag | 321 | 307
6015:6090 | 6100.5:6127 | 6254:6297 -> 0.00 mag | 329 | 308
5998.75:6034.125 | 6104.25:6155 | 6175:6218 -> -0.05 mag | 321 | 303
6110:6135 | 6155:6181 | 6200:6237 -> 0.06 mag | 322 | 300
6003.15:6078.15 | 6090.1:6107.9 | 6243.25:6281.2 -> -0.01 mag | 328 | 301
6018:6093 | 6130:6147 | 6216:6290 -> -0.01 mag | 330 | 302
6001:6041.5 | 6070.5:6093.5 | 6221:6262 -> -0.05 mag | 321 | 297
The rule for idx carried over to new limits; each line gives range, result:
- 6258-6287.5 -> 308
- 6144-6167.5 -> 306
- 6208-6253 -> 298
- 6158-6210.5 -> 299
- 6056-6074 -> 333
